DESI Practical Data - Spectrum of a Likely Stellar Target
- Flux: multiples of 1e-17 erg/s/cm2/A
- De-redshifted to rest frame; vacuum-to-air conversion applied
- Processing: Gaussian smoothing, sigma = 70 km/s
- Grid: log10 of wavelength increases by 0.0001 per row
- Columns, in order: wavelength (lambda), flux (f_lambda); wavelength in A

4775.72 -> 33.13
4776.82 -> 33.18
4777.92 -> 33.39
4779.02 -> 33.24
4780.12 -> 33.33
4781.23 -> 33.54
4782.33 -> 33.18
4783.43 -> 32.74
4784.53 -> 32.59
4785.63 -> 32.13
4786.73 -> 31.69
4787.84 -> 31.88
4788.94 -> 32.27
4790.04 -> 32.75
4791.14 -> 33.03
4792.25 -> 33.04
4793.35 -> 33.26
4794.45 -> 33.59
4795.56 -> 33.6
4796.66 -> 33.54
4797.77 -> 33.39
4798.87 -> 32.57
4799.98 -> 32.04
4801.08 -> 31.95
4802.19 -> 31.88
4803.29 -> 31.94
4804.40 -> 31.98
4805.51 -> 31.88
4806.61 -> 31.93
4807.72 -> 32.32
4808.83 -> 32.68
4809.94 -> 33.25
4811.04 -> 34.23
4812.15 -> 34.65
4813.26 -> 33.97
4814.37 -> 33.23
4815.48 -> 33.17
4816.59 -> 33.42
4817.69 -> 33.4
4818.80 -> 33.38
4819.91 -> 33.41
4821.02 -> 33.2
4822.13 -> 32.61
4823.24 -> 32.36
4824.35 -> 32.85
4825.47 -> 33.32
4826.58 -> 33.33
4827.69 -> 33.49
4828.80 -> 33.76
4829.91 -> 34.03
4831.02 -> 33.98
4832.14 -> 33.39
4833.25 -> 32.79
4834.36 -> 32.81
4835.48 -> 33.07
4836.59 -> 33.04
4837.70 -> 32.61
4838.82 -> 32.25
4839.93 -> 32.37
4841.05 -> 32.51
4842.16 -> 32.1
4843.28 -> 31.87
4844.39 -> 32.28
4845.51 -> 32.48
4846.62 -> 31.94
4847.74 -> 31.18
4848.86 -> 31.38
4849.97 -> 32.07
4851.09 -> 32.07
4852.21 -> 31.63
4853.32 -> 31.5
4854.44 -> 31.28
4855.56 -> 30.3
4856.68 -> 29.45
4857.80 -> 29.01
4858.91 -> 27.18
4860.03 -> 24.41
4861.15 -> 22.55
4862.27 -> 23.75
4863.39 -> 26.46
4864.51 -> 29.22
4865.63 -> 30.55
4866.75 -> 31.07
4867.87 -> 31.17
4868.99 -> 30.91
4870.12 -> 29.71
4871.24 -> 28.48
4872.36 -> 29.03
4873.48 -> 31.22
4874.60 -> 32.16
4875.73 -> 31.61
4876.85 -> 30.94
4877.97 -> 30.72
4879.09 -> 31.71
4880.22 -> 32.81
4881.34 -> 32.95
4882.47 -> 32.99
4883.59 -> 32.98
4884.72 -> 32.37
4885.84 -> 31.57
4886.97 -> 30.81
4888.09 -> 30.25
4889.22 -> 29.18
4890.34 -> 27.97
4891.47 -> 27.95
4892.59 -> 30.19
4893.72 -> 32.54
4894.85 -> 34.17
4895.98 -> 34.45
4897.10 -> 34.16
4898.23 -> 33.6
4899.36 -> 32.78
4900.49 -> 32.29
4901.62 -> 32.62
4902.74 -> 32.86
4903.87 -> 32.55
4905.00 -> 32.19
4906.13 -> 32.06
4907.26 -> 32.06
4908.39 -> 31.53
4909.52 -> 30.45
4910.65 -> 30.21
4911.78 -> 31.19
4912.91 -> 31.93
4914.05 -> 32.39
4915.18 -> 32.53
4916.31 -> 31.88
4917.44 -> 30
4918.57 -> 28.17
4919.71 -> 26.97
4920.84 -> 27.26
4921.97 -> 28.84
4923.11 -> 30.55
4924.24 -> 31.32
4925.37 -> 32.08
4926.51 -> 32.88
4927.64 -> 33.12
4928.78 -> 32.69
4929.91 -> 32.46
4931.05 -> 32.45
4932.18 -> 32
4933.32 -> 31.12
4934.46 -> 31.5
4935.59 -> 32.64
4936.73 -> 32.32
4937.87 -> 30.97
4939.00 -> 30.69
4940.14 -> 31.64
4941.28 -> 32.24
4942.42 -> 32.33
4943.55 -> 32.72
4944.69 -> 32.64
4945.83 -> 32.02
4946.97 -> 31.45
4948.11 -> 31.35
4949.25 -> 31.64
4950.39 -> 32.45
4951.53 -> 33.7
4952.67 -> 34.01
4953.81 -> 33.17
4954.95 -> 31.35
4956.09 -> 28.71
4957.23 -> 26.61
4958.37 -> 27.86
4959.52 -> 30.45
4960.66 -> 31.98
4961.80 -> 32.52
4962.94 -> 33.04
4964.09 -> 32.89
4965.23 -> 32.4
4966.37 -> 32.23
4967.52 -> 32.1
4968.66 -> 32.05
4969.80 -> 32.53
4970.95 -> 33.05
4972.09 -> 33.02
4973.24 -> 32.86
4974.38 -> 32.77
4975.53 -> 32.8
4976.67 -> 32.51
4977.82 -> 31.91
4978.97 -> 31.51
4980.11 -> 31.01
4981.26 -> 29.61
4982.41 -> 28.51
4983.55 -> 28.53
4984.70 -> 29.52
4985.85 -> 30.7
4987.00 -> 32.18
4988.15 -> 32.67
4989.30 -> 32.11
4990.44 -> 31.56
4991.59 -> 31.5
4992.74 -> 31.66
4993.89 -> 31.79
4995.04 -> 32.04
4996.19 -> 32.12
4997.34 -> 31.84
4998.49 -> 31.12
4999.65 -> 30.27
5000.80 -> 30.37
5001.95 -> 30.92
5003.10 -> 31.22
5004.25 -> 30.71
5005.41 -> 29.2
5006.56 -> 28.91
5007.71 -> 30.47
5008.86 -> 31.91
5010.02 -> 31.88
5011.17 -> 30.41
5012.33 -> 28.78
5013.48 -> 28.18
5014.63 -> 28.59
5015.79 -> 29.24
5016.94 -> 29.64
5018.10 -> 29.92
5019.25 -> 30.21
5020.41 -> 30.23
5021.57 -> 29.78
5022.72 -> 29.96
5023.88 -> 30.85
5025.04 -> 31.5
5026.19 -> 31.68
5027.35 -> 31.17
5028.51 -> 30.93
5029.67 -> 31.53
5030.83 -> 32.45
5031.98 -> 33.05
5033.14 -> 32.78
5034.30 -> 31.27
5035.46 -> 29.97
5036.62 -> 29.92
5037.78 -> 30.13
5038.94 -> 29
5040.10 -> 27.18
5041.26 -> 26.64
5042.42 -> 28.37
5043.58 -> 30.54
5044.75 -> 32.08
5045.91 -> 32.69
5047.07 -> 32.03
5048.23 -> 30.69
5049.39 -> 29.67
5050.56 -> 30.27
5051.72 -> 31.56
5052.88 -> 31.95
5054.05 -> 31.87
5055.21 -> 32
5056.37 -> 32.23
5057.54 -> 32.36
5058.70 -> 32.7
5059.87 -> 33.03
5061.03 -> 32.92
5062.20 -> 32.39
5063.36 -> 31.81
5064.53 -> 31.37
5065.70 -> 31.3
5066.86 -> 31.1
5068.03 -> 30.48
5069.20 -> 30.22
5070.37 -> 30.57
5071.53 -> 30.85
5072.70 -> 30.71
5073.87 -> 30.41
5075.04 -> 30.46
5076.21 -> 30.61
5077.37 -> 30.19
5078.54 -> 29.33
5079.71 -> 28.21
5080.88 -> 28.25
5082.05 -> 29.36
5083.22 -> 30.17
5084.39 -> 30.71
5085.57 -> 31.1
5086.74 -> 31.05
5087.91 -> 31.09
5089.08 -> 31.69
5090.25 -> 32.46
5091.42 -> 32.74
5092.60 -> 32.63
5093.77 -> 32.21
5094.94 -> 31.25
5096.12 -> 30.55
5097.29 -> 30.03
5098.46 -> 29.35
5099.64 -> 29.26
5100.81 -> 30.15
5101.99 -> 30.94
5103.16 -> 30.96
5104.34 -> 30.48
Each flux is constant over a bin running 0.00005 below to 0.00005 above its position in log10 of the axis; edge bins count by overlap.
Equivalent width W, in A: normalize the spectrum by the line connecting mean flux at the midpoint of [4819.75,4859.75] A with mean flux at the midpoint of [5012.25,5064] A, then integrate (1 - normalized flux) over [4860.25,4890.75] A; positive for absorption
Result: 1.7 A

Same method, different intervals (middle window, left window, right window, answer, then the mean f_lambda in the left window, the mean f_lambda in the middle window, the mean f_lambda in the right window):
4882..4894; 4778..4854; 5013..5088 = 0.5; 32.8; 30.8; 30.7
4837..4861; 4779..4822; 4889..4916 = 1.1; 32.9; 30.9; 31.9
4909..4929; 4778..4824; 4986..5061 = 0.7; 32.9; 30.8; 30.9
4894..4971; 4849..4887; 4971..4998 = -2.0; 30.2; 31.7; 31.5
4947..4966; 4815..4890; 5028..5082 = -0.2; 31.4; 31.5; 30.9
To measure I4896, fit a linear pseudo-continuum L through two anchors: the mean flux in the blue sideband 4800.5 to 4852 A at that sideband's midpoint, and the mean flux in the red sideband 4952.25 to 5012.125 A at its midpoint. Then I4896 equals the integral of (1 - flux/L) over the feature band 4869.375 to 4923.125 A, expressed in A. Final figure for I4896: 1.4 A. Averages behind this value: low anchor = 32.8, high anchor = 31.3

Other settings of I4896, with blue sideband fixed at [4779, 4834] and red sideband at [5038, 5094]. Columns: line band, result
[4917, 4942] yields 0.7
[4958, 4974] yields -0.2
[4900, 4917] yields 0.1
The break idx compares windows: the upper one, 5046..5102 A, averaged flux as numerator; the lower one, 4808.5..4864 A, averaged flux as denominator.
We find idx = 1.0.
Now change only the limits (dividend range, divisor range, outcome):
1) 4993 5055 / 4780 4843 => 0.93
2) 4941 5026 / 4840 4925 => 1.01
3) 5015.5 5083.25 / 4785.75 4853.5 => 0.94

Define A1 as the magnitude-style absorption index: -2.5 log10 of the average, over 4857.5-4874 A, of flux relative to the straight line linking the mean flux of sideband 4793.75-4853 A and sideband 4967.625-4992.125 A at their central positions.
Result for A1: 0.15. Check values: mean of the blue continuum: 32.8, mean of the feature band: 28.3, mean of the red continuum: 31.6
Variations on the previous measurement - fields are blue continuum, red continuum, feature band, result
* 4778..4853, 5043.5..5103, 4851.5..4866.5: 0.15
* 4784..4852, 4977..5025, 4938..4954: -0.03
